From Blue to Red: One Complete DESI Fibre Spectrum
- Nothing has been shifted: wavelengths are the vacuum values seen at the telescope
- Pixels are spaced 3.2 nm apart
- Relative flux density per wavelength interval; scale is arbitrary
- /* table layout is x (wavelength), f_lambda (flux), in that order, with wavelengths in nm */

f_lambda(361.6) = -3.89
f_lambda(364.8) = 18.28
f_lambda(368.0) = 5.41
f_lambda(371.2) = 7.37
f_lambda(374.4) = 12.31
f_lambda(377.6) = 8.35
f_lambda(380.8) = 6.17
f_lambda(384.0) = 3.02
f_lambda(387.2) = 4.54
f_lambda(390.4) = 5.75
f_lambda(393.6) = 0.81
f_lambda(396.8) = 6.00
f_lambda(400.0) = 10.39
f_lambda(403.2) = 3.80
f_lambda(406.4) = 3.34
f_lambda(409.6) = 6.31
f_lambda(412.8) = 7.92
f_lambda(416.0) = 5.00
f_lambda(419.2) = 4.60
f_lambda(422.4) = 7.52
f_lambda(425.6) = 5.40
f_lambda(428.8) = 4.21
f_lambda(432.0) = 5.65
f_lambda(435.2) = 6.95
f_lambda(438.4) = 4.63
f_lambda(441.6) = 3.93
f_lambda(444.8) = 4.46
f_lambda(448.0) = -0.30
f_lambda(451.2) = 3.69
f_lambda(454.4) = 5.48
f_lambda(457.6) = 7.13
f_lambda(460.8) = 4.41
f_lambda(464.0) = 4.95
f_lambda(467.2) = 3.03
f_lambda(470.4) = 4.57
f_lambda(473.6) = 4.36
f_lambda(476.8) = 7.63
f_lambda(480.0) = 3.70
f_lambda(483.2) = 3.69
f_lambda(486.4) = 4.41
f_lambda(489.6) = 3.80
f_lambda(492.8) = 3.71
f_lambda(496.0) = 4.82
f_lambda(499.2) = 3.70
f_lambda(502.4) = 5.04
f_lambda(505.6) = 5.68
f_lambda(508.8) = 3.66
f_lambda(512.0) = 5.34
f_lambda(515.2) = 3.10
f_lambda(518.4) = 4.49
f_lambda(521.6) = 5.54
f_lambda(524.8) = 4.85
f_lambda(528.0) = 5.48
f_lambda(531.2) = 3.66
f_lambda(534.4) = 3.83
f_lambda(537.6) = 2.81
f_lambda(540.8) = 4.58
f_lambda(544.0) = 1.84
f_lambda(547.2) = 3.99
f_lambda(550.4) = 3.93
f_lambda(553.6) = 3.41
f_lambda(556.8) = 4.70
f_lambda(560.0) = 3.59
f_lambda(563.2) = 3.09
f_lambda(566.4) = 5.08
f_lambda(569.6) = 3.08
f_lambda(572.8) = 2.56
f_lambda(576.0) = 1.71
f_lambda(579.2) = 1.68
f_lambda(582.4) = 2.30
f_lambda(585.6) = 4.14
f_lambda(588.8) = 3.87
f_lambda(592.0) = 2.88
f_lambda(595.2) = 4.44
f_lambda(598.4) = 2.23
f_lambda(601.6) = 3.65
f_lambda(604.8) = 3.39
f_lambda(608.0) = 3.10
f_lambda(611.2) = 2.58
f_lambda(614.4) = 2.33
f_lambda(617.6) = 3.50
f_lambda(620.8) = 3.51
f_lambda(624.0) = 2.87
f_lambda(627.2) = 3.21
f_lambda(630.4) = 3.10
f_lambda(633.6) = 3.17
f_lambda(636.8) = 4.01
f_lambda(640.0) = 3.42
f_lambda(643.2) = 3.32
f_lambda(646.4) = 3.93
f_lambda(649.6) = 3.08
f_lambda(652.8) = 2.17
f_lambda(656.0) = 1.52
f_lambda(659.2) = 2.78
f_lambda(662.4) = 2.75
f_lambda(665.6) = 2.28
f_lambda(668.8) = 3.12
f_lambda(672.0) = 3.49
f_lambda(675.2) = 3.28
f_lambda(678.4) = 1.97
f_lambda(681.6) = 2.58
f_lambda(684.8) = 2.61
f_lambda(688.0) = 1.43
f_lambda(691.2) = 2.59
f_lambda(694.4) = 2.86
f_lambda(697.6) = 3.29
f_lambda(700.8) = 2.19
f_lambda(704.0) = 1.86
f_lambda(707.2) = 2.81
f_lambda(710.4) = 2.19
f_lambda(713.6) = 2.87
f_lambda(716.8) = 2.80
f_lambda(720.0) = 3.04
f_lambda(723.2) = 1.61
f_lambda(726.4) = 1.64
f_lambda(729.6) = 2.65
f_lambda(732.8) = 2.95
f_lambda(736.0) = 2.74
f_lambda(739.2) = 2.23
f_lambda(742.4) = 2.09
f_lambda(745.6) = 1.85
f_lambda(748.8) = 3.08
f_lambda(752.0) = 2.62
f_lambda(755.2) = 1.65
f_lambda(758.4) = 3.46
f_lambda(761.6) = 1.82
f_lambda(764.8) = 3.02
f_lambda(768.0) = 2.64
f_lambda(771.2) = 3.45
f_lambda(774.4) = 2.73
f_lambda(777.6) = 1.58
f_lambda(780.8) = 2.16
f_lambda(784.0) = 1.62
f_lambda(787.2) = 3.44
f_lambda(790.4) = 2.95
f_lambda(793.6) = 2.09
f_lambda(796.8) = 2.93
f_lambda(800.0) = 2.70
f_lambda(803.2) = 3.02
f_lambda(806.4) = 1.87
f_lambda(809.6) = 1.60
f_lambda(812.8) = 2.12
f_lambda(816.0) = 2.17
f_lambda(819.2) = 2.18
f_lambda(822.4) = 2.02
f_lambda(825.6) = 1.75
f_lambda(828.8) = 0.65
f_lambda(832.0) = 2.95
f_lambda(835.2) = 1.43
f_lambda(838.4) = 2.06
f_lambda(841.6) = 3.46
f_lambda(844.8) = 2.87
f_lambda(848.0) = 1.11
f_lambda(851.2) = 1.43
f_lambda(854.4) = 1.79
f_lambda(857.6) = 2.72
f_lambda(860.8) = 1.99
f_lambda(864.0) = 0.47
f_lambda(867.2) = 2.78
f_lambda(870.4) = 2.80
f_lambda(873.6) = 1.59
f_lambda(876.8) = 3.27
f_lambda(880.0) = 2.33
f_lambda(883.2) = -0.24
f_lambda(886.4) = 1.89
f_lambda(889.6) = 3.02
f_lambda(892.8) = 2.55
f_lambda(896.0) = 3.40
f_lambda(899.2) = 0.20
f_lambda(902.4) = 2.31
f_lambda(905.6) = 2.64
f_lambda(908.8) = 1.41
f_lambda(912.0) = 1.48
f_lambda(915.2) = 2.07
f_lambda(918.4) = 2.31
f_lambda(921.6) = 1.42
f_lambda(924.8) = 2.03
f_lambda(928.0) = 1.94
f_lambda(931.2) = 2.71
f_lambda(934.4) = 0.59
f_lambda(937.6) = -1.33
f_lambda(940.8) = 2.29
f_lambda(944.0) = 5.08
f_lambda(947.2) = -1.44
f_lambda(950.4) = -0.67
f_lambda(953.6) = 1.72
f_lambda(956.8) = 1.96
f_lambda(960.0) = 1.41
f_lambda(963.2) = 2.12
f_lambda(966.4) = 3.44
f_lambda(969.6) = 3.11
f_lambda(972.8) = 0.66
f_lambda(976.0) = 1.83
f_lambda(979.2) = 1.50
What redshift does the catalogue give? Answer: 0.048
